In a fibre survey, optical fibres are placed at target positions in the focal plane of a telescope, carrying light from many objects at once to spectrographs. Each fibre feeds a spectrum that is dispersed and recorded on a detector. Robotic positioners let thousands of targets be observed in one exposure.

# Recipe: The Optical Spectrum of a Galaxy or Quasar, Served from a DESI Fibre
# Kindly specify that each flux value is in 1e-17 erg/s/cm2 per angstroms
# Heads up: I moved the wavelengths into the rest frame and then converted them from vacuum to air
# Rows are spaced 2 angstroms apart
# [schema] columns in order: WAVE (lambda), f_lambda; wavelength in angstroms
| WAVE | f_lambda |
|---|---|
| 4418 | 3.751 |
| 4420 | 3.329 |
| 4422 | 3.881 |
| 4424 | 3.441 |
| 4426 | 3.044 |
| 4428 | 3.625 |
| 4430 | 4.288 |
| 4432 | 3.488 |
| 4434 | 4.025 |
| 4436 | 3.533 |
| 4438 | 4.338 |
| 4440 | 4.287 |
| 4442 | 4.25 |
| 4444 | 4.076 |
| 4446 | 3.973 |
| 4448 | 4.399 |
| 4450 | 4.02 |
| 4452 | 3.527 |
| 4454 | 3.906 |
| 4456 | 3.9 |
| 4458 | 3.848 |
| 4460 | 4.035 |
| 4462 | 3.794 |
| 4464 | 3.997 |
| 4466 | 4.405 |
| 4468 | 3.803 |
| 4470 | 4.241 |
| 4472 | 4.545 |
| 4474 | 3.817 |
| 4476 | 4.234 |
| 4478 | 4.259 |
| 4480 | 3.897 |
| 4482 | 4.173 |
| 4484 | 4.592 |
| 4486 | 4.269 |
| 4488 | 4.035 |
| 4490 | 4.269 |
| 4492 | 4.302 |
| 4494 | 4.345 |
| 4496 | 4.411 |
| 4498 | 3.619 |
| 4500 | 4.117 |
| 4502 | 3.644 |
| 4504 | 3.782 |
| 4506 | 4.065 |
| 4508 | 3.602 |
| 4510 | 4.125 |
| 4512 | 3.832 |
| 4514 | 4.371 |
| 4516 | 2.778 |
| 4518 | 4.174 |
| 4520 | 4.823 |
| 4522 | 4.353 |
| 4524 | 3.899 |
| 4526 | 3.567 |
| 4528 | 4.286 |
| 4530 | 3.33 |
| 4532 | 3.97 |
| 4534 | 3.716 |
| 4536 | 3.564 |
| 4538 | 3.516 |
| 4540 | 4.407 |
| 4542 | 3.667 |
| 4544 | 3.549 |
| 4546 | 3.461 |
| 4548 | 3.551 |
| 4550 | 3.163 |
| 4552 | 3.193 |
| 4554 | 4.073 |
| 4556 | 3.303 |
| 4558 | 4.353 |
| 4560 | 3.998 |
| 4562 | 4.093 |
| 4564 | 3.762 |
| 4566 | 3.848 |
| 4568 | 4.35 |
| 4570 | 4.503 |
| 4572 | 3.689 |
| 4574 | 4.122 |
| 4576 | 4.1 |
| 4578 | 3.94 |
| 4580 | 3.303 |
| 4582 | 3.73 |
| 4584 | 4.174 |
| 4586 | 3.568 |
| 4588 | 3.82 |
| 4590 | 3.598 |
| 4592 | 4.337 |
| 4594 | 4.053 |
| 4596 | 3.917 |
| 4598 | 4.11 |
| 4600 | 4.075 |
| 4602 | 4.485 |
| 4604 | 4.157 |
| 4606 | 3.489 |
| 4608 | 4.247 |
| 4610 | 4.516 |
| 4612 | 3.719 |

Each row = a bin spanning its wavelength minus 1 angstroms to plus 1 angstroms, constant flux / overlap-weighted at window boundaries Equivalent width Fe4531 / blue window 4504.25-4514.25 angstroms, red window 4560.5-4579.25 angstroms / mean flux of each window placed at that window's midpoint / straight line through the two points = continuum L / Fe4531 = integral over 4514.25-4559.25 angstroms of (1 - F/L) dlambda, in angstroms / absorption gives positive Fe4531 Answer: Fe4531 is 2.5 angstroms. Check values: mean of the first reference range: 3.95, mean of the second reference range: 4.03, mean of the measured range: 3.77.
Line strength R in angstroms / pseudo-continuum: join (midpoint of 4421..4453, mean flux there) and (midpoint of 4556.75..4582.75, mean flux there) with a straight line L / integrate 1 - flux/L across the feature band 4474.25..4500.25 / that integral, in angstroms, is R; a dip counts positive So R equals -1.7 angstroms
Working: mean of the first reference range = 3.89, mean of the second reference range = 3.98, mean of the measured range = 4.19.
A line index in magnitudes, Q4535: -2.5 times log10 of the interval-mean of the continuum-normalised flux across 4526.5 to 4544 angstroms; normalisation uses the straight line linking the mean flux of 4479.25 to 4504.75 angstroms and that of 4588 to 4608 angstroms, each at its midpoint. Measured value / 0.08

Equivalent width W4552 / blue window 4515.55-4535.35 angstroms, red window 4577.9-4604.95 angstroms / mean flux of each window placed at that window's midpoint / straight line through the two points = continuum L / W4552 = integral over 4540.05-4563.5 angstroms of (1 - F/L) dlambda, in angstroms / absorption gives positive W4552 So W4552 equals 1.3 angstroms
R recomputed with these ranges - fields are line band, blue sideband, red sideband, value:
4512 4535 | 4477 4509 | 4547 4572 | 0.3 angstroms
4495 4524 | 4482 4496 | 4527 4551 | 0.5 angstroms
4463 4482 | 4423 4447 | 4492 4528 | -1.0 angstroms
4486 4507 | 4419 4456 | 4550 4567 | -1.3 angstroms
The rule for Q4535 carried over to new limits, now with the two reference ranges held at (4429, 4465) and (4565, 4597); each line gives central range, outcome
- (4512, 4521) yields -0.01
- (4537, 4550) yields 0.09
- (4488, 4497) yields -0.09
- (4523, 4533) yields 0.04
